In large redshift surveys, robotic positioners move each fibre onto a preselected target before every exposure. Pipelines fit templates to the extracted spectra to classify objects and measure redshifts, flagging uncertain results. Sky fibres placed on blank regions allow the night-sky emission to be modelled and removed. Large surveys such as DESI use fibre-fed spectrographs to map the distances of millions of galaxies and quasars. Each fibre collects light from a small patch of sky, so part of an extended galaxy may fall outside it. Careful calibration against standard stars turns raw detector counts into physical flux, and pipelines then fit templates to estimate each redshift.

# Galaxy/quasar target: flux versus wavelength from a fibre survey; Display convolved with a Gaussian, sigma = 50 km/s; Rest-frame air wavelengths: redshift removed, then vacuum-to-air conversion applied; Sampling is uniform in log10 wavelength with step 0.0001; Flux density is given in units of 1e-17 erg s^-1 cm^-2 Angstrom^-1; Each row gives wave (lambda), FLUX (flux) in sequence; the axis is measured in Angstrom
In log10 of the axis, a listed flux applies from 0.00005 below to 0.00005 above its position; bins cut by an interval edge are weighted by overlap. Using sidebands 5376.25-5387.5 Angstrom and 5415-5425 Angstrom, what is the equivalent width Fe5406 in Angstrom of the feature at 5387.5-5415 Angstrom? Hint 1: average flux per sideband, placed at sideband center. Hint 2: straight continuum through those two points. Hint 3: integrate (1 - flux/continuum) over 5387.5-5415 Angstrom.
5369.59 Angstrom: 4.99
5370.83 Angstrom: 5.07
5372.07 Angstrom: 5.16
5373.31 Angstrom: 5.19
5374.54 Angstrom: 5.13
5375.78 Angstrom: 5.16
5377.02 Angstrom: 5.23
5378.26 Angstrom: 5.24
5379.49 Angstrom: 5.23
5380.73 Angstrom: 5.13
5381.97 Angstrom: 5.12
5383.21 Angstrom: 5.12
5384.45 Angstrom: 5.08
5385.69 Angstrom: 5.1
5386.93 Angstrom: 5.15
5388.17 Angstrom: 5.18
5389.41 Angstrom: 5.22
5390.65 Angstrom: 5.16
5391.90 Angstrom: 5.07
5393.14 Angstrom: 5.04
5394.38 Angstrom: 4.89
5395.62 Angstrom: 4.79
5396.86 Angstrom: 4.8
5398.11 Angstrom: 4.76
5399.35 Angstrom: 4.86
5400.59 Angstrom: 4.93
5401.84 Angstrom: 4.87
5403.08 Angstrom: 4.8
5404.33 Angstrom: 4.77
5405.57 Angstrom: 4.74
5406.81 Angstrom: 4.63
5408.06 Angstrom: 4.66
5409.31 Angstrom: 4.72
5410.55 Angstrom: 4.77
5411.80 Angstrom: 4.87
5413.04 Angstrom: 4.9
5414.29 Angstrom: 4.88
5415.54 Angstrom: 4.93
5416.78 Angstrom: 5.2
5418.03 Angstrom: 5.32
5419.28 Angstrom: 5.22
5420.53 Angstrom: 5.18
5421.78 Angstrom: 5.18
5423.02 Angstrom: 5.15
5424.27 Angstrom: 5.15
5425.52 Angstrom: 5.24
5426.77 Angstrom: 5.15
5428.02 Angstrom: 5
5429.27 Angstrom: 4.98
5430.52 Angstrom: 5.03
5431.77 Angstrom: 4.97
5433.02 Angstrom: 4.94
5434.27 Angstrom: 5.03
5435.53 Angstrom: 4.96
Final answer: 1.5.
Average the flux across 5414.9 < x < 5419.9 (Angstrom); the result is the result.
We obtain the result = 5.17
